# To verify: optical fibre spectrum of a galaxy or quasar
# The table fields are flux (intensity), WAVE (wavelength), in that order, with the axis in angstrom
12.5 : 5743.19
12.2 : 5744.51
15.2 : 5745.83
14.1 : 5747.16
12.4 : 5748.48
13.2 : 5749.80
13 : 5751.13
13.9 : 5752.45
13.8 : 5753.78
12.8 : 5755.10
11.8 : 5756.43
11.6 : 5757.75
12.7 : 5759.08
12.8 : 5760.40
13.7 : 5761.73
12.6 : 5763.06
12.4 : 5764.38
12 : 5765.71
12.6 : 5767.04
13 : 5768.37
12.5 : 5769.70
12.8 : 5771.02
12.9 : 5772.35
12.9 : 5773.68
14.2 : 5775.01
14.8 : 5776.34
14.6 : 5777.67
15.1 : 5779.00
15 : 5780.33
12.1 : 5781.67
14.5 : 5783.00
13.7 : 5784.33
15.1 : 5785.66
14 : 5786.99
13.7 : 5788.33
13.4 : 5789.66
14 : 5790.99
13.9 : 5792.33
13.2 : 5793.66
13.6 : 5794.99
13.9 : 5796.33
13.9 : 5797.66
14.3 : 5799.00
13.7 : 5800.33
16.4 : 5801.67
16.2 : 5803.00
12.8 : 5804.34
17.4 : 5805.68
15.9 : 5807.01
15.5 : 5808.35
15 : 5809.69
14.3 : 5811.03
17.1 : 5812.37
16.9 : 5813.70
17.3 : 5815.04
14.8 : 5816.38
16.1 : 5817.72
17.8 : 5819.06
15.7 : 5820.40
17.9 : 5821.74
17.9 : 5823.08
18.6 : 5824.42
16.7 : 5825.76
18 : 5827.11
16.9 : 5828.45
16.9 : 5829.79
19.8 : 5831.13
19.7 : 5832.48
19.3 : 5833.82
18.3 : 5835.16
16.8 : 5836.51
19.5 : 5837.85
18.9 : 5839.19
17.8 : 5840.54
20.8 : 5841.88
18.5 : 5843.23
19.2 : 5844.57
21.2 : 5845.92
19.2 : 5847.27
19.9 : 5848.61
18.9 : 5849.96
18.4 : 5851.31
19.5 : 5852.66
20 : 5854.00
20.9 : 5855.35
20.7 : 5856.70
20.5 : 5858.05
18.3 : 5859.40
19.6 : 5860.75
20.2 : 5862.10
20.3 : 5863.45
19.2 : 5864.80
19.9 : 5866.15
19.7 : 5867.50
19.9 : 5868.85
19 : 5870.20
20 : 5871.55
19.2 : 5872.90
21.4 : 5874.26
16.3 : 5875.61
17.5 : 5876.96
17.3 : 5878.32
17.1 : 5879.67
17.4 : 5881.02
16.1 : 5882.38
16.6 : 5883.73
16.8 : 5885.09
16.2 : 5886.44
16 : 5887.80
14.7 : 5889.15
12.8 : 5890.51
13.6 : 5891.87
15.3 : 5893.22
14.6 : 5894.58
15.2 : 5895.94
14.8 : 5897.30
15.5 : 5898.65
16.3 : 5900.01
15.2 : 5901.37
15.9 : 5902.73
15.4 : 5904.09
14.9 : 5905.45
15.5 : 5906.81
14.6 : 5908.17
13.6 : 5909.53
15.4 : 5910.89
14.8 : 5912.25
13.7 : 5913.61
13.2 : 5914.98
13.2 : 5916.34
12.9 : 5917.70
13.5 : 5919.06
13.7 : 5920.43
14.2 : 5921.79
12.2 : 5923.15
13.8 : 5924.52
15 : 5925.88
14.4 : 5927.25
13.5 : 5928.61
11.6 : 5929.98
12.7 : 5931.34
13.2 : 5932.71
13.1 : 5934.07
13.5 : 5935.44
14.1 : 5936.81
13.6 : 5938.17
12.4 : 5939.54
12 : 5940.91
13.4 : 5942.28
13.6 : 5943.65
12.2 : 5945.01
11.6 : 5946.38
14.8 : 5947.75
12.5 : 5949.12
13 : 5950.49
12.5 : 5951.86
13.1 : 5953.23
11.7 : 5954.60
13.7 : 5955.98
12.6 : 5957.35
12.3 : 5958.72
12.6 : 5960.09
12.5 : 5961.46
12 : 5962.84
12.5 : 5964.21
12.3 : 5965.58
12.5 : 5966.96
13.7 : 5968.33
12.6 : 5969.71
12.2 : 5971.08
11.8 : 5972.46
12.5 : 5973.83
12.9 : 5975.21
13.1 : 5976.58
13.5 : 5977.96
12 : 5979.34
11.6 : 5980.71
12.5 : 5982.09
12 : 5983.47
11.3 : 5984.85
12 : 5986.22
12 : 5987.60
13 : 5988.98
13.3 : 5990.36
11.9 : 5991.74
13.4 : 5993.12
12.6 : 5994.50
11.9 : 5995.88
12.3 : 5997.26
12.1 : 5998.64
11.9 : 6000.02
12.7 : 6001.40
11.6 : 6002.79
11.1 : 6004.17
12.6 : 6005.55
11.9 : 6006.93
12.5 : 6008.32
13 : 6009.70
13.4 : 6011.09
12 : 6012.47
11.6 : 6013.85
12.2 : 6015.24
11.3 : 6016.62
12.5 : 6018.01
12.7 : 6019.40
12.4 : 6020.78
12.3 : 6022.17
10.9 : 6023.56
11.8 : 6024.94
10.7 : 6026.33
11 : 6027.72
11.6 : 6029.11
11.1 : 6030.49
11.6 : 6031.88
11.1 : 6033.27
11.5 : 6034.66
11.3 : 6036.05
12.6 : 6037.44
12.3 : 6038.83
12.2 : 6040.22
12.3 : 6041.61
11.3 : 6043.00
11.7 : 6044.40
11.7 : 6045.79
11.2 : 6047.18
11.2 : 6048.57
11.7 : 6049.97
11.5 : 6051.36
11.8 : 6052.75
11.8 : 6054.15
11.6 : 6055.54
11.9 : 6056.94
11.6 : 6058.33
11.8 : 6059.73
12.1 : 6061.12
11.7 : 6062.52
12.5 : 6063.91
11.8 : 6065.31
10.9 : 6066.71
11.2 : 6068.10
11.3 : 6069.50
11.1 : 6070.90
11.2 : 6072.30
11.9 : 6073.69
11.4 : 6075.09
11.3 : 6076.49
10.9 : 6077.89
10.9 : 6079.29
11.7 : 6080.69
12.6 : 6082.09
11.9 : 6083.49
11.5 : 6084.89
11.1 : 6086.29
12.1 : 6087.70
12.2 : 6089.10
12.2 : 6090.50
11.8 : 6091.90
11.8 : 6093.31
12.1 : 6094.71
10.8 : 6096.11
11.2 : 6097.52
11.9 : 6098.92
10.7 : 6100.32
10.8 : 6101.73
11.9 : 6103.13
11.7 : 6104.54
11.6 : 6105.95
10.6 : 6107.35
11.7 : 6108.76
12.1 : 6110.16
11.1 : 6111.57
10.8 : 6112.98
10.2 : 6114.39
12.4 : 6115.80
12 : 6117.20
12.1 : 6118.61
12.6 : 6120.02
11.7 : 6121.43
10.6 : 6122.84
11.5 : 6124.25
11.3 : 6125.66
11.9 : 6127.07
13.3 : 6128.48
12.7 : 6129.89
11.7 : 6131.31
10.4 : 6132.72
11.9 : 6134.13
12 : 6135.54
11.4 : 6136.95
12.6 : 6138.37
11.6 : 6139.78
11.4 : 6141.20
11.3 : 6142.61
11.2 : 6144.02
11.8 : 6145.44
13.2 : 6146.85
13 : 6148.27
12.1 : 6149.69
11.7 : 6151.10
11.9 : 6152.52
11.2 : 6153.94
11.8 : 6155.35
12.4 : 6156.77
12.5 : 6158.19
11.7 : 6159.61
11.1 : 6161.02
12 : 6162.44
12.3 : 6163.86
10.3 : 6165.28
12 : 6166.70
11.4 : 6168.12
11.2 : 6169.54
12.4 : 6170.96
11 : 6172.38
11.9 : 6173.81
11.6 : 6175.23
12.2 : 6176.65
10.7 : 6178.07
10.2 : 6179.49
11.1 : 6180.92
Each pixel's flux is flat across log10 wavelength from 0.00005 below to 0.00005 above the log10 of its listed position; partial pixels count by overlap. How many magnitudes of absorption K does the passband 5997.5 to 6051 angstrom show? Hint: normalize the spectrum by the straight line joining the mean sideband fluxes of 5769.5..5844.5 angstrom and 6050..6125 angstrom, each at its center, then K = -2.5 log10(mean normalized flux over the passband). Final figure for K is 0.060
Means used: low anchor 15.8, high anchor 11.6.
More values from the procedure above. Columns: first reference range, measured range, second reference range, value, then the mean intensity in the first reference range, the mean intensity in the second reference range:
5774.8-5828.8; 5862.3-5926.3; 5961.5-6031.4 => -0.156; 15.3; 12.2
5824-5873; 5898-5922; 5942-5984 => 0.083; 19.2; 12.6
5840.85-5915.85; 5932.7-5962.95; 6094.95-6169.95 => 0.223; 17.4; 11.7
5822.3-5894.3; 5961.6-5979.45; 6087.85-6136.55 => 0.216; 18.3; 11.6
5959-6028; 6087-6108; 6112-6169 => 0.032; 12.3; 11.8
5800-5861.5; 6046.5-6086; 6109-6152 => 0.134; 17.9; 11.8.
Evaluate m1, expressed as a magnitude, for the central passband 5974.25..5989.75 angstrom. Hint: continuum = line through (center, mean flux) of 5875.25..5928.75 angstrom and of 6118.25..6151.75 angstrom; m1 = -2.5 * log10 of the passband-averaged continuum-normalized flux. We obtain 0.13 mag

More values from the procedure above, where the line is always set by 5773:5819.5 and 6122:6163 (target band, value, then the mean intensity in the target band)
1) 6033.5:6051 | 0.09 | 11.7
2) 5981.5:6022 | 0.07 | 12.3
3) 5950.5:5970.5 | 0.06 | 12.6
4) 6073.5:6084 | 0.07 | 11.6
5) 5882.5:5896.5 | -0.09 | 15.2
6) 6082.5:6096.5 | 0.04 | 11.8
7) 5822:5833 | -0.24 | 18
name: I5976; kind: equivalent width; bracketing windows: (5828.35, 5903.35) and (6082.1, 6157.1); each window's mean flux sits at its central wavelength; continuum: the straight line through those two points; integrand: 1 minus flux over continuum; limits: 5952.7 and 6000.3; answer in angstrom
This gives 8.8 angstrom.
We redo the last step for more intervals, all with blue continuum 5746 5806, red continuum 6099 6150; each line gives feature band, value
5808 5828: -4.9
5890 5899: -1.1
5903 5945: -2.9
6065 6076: 0.6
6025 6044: 0.9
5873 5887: -4.6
